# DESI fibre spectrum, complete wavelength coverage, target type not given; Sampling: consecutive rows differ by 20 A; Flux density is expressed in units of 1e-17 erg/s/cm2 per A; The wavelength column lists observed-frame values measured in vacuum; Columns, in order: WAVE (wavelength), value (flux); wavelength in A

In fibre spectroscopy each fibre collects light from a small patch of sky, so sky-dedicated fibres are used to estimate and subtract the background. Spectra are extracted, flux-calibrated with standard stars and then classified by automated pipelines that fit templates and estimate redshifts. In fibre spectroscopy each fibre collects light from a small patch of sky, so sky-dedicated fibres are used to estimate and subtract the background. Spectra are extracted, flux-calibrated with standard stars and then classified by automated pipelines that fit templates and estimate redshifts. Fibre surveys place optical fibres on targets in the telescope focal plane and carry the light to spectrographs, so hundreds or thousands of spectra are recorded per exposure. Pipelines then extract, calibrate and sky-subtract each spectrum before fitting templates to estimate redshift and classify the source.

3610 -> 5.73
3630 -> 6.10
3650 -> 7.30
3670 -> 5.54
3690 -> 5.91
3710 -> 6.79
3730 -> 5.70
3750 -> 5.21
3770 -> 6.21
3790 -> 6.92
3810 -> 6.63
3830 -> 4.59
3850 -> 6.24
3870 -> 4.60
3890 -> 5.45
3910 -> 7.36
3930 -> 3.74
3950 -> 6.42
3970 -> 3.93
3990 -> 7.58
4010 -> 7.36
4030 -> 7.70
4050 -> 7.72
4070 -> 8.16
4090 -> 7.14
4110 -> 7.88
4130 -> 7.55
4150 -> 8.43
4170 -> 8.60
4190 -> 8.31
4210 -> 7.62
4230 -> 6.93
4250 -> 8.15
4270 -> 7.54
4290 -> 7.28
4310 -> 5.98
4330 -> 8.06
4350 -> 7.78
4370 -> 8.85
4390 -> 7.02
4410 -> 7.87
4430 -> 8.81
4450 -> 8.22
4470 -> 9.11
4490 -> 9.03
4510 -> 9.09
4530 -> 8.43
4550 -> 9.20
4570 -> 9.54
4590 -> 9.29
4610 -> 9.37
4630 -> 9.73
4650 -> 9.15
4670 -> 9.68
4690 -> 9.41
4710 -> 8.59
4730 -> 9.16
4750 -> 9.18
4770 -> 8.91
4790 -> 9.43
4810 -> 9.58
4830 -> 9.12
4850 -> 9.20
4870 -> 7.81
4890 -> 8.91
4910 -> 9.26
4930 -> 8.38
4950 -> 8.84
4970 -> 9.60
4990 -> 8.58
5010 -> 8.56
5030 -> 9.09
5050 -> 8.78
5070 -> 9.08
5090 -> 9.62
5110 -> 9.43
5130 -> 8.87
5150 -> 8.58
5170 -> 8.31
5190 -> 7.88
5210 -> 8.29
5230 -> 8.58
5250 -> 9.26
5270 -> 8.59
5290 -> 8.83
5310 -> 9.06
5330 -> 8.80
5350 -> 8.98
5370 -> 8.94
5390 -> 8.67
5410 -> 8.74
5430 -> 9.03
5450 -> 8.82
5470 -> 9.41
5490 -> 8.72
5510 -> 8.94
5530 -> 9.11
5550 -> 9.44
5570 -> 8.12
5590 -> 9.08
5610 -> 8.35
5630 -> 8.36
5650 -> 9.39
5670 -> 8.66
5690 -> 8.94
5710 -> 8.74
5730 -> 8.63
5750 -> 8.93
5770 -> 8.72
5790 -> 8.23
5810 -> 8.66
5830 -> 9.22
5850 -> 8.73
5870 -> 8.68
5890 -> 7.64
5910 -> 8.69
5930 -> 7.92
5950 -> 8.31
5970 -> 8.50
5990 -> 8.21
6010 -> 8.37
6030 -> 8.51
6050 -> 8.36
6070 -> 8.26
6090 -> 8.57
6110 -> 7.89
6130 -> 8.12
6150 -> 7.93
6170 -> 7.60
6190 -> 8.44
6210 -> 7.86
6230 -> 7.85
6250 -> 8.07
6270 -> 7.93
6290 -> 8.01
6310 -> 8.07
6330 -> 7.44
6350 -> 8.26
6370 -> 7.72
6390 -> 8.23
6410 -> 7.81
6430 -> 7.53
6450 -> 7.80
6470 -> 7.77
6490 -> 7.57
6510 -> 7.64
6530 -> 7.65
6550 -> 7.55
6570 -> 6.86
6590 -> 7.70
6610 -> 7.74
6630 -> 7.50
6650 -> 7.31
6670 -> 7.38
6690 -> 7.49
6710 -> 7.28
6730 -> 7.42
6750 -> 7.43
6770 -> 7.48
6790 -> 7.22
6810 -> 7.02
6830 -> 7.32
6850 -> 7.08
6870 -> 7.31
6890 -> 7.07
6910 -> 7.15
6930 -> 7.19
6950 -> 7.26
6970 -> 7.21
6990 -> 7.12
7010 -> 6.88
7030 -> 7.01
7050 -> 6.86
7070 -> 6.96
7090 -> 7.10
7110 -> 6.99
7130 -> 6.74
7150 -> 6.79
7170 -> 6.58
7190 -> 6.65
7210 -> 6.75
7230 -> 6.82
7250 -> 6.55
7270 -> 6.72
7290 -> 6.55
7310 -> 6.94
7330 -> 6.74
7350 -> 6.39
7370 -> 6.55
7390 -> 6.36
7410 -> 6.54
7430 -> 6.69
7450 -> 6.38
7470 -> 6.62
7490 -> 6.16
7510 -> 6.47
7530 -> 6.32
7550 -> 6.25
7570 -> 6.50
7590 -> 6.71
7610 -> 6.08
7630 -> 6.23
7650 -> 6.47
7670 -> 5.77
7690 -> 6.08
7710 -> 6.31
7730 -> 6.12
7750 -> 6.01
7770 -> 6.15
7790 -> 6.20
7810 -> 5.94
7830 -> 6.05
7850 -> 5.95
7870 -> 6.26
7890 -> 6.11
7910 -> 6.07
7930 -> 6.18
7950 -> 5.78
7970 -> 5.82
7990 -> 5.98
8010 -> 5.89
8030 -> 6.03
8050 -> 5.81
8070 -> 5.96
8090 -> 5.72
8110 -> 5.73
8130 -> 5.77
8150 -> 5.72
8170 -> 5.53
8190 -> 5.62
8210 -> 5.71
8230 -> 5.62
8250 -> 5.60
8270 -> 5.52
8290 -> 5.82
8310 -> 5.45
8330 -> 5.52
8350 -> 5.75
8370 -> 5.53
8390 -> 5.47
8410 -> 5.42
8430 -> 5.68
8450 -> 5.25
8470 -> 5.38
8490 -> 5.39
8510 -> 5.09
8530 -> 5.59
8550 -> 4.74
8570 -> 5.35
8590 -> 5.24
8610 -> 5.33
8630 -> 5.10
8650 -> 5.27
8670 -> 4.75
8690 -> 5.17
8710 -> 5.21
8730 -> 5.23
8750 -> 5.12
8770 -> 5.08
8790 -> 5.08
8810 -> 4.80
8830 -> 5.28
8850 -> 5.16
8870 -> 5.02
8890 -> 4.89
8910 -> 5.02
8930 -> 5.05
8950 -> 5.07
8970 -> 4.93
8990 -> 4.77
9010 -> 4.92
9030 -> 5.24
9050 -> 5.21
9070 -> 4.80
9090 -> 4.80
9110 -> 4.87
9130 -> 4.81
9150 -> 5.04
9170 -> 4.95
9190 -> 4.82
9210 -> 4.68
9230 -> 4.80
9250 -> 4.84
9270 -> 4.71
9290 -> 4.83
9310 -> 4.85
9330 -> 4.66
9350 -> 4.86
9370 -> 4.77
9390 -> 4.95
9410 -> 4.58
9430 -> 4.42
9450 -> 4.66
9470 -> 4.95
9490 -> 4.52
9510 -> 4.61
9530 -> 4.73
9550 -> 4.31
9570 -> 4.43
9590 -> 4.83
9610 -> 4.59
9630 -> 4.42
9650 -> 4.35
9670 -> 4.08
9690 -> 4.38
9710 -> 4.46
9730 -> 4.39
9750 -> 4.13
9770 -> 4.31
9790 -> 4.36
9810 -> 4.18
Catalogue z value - 0.00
